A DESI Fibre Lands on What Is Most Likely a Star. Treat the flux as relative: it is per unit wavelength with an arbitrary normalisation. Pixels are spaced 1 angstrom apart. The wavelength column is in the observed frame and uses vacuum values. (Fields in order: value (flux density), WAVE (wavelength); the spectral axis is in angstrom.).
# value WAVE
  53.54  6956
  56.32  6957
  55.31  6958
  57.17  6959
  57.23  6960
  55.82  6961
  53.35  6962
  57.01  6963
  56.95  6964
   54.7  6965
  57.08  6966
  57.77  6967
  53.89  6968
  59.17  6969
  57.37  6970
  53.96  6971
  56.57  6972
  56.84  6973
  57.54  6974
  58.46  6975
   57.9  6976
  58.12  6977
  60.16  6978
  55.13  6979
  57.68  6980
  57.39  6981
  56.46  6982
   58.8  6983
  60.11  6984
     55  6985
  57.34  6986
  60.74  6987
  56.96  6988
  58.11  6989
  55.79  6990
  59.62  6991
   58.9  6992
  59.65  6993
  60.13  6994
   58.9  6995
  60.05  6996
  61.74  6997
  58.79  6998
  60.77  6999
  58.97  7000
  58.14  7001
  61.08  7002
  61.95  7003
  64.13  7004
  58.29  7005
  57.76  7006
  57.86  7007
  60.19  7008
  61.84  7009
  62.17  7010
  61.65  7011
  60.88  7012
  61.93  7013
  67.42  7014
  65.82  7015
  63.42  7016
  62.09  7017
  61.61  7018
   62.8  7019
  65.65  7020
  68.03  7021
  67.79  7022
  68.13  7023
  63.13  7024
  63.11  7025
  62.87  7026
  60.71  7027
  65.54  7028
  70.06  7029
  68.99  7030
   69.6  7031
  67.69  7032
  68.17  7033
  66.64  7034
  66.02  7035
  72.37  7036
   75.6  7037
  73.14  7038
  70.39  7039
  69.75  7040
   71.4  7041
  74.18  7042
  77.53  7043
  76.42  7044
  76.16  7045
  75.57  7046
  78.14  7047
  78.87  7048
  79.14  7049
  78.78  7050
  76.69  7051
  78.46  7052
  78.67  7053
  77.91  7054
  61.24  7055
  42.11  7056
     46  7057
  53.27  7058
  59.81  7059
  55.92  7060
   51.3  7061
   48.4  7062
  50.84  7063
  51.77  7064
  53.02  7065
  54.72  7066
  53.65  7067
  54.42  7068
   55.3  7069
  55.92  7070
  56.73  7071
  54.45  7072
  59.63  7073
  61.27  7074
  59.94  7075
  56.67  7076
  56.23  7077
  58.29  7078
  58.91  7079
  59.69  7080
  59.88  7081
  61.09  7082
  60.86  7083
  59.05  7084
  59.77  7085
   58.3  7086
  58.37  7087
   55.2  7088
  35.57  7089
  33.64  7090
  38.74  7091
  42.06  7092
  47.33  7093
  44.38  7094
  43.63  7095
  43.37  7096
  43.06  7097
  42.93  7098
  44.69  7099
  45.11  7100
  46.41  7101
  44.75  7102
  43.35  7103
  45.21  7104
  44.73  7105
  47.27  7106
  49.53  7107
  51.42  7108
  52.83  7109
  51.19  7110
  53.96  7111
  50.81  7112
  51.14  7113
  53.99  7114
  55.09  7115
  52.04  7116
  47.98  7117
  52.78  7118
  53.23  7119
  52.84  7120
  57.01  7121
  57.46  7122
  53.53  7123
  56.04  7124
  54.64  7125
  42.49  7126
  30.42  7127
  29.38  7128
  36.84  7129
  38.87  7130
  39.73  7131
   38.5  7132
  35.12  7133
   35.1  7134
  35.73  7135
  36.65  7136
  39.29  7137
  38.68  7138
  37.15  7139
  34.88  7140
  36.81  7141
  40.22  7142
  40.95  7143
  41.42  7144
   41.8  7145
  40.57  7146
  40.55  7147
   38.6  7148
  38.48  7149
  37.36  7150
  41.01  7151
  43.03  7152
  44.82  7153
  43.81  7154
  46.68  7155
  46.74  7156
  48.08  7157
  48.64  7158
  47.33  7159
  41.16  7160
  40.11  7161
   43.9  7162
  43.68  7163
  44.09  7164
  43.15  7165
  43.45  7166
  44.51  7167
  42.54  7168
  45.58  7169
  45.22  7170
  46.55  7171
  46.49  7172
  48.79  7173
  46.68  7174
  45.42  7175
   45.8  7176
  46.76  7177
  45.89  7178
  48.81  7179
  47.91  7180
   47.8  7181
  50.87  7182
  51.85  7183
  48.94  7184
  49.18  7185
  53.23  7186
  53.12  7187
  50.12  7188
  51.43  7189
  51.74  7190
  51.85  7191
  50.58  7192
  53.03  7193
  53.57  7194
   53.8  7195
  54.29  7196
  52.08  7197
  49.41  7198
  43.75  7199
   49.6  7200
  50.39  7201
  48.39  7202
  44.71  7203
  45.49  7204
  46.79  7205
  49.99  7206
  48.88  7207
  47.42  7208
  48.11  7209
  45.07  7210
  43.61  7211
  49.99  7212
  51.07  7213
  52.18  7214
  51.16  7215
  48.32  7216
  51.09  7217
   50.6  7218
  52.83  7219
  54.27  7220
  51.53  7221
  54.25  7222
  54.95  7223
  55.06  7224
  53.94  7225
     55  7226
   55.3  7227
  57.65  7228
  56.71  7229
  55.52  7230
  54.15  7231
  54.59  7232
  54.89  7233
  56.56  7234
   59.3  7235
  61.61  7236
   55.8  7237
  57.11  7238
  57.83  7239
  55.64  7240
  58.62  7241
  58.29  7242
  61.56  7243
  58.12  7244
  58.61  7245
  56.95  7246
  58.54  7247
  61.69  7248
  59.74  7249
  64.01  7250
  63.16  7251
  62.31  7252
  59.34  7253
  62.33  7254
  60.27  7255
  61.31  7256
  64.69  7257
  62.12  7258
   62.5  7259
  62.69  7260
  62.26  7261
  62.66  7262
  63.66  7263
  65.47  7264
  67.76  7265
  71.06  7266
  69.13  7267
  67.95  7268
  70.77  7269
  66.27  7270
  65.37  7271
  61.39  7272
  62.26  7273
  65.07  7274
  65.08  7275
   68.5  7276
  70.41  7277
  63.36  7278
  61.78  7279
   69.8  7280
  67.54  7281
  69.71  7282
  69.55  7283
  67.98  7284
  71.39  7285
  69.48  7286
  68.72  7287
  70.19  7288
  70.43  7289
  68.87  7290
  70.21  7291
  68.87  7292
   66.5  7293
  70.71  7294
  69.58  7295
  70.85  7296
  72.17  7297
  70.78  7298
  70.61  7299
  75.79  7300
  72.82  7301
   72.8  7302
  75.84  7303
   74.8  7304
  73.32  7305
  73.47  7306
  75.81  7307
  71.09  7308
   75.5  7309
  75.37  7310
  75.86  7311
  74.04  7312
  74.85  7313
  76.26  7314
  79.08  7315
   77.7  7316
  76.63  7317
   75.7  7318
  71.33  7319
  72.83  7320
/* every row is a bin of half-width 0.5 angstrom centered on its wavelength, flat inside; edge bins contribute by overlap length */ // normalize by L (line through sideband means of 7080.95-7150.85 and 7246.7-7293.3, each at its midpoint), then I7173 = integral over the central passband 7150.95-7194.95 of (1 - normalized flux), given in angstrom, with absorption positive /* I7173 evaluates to 4.8 angstrom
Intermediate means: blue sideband 45.6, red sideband 65.6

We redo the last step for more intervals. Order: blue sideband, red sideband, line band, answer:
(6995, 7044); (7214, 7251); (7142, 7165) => 6.4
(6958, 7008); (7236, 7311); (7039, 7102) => 2.5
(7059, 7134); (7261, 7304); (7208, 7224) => 2.9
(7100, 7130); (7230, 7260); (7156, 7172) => 2.4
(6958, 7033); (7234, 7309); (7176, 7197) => 4.4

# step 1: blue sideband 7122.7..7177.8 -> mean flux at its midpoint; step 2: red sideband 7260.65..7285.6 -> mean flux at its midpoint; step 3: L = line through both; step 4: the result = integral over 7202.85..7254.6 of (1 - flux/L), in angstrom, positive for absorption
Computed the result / 2.9 angstrom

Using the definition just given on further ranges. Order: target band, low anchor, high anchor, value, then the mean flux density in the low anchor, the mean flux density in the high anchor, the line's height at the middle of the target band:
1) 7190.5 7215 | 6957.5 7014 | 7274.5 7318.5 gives 6.6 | 58.4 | 71.6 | 67.6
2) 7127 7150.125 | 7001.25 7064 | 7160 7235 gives 7.3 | 65.7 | 49.7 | 55.4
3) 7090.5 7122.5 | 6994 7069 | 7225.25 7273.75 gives 7.4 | 64.3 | 60.8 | 63.1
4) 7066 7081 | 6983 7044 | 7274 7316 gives 1.9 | 63.7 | 71.2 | 65.3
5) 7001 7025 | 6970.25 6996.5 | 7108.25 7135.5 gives -3.1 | 57.9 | 47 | 55.6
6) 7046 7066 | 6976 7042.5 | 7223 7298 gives -0.1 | 62.8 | 63.2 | 62.8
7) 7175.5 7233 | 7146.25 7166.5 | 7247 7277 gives 2.0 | 43.2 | 64.2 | 52.7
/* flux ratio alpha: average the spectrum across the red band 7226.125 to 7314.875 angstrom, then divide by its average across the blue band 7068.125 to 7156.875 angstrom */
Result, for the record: 1.39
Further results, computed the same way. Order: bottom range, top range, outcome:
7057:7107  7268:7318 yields 1.37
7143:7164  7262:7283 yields 1.55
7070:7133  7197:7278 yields 1.15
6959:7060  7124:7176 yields 0.66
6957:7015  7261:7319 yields 1.20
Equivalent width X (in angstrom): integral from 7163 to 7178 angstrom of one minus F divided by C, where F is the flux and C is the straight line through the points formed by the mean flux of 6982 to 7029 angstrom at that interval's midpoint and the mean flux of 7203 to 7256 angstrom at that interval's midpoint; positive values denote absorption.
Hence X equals 2.99 angstrom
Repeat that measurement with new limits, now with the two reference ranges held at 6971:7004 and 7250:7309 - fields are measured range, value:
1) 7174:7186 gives 3.0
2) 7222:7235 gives 2.1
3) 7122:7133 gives 3.6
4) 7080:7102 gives 4.6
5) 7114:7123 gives 1.3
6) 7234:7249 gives 1.8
